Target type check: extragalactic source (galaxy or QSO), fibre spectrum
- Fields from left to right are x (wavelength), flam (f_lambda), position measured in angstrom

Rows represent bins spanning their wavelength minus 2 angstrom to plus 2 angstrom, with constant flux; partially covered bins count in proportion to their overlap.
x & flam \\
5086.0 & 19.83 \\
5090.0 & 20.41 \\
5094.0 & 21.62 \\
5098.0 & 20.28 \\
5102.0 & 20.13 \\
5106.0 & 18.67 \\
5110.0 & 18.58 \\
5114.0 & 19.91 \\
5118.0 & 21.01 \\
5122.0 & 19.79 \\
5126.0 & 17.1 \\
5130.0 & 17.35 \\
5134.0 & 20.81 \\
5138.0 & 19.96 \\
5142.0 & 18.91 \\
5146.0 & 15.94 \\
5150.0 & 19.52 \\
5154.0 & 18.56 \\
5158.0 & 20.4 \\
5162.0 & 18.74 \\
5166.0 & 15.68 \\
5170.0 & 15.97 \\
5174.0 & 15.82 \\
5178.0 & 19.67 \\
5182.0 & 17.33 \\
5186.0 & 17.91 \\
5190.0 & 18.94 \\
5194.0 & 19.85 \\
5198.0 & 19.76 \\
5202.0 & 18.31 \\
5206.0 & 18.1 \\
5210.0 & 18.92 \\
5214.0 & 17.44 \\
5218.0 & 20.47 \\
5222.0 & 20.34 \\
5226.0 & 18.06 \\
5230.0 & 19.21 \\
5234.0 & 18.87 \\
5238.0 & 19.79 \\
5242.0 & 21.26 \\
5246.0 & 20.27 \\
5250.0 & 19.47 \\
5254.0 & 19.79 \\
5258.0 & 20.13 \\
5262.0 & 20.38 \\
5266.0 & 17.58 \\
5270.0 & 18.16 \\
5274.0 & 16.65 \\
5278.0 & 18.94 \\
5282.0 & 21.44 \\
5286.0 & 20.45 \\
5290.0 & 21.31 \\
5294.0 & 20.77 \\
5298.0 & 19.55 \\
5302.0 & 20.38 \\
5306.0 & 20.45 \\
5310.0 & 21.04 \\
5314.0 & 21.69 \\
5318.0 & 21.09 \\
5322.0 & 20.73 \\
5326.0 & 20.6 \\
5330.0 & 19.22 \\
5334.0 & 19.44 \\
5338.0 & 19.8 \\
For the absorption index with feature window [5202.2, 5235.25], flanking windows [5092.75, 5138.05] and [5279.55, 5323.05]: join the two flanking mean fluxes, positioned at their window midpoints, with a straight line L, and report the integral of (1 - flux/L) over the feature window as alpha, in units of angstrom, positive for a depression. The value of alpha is 2.2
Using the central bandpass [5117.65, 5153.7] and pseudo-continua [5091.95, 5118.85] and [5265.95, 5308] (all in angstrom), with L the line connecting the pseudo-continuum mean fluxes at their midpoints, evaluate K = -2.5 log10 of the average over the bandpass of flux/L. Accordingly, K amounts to 0.06 mag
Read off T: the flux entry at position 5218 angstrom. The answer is 20.47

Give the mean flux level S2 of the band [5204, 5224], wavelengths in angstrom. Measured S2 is 19.1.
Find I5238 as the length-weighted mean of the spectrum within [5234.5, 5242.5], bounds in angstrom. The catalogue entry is 20.1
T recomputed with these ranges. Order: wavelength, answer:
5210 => 18.92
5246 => 20.27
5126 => 17.1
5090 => 20.41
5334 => 19.44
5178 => 19.67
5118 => 21.01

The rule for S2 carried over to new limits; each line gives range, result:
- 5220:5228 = 19.2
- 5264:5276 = 17.5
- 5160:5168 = 17.2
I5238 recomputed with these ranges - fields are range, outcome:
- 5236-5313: 19.9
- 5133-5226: 18.5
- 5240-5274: 19.5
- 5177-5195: 18.6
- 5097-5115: 19.4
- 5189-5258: 19.4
